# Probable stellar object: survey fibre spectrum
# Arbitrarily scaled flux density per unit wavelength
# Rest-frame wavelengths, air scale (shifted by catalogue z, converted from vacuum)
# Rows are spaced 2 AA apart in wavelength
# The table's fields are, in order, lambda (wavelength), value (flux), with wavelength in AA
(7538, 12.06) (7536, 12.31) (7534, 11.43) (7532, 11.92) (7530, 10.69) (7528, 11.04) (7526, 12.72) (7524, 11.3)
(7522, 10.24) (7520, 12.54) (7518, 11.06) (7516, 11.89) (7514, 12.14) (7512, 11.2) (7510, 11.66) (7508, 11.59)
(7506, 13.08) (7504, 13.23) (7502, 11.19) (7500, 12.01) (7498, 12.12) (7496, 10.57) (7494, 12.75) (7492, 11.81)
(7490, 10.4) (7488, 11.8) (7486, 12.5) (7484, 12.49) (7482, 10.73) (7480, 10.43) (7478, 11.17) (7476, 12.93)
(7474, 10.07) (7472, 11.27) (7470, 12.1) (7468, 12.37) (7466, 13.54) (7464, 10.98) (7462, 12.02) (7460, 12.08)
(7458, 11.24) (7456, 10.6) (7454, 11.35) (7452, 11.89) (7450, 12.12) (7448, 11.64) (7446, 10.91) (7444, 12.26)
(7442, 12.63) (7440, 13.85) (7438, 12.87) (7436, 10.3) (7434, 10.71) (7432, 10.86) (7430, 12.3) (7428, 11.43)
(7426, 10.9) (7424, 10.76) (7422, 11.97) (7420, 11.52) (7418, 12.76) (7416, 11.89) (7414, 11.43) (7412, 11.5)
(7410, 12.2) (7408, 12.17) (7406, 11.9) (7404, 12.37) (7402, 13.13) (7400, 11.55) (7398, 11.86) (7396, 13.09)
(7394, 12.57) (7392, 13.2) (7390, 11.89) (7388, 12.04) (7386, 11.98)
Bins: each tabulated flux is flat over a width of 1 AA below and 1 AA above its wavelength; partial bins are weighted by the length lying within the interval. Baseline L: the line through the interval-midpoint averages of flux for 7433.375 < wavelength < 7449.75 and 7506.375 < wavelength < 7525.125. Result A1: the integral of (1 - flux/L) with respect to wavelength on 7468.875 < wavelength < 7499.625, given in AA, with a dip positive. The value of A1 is 0.45 AA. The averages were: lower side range 11.9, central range 11.6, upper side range 11.6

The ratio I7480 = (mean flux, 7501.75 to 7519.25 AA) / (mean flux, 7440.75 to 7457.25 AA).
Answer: 1.02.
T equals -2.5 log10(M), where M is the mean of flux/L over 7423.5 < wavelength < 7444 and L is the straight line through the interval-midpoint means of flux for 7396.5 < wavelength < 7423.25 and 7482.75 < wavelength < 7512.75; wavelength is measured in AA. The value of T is 0.03 mag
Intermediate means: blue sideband 12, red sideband 11.9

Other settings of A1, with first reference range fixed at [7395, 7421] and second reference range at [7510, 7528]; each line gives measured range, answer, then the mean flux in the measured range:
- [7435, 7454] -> -0.1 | 12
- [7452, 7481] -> 0.6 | 11.6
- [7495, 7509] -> -0.3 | 12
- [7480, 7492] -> 0.3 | 11.5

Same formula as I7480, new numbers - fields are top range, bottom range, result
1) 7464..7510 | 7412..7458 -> 1.01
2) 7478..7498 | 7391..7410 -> 0.93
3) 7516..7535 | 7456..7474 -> 0.97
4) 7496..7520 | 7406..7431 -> 1.01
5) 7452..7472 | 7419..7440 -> 1.03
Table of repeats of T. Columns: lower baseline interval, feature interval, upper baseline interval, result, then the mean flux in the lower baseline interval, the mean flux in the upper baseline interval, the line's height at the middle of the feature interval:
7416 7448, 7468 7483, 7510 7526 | 0.03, 11.7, 11.6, 11.7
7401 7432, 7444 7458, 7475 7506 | 0.03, 11.8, 11.8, 11.8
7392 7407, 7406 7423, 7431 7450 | 0.02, 12.4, 11.8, 12.2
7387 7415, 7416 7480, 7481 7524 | 0.03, 12.2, 11.8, 12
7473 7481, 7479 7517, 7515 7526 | -0.04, 11.2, 11.5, 11.3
